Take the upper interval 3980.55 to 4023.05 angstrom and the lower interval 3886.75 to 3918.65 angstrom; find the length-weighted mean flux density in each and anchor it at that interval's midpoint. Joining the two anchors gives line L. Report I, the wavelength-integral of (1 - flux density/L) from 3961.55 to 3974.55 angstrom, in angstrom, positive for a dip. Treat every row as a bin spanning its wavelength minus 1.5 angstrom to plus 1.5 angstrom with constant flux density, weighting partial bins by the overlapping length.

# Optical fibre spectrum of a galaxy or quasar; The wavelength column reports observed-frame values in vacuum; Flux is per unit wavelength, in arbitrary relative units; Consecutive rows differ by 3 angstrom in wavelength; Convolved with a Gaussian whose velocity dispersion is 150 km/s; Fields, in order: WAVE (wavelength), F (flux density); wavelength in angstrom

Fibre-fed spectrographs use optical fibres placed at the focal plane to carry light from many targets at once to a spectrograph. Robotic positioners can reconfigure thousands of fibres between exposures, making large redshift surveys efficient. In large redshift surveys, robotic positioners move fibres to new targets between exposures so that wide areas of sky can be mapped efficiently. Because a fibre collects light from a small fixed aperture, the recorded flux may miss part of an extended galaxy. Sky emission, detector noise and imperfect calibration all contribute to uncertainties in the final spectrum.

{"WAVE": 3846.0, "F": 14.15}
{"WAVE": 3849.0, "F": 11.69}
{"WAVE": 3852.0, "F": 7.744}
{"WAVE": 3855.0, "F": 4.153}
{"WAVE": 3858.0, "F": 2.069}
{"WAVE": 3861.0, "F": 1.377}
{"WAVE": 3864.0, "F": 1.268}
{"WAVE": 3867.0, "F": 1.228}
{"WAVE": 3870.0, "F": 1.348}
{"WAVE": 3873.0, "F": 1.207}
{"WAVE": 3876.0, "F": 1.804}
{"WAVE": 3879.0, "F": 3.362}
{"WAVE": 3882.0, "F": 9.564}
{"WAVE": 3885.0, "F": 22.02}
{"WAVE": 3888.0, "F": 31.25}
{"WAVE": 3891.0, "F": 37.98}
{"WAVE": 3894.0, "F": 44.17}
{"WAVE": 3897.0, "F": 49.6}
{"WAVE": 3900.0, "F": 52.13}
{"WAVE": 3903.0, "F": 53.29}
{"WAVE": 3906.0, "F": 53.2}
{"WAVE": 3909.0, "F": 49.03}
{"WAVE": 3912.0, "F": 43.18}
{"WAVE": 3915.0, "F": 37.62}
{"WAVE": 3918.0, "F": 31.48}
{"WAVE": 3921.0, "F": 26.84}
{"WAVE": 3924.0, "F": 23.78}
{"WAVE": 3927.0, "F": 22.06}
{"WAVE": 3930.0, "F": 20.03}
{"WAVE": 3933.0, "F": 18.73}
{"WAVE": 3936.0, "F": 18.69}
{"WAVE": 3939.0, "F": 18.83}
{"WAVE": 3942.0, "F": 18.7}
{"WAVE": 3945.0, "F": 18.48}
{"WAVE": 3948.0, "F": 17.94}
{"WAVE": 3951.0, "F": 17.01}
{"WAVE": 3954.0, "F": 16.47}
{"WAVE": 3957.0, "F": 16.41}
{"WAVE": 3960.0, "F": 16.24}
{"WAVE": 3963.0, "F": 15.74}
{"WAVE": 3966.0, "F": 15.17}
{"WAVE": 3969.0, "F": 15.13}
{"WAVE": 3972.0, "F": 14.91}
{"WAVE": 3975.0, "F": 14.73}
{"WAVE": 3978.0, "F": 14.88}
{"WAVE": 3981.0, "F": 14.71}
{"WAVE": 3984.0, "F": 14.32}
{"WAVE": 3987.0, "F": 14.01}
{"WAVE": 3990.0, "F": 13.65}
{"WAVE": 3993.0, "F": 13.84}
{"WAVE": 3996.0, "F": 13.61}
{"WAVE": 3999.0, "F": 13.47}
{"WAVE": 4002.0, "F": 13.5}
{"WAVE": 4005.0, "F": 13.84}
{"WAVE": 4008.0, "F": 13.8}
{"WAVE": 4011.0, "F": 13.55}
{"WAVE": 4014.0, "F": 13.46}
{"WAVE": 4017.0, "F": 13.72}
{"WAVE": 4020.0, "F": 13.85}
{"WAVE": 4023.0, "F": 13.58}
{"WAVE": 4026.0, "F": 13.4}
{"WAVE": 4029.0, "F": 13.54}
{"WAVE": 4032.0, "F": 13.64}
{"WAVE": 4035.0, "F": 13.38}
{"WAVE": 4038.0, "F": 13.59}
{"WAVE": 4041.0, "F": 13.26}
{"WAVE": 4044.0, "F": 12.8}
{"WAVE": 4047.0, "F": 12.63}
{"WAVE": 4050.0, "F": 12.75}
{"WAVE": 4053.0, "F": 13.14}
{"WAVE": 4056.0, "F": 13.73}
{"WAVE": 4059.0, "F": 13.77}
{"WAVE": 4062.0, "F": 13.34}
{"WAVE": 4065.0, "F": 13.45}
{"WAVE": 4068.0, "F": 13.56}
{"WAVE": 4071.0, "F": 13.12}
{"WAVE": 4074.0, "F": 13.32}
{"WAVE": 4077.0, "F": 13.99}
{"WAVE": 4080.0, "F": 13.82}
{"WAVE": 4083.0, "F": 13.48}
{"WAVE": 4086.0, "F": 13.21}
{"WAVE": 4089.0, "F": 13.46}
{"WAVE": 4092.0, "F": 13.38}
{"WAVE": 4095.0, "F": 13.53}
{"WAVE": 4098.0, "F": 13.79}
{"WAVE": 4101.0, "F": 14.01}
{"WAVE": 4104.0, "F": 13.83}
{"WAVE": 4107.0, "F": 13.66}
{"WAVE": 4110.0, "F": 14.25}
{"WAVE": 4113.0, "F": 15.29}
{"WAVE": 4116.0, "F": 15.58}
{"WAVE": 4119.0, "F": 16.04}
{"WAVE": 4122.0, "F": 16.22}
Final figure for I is 4.8 angstrom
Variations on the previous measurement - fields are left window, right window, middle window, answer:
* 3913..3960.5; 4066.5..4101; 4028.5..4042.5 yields 2.33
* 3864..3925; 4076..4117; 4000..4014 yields 4.54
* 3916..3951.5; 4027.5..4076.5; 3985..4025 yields 6.82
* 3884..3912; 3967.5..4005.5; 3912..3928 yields 3.01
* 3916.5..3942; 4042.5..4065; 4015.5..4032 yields 1.89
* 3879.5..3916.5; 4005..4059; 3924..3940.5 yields 6.39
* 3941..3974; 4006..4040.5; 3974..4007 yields 2.20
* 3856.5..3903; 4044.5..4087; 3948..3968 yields 0.09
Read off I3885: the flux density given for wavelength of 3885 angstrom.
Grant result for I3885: 22.02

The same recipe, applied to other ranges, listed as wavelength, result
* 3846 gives 14.15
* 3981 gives 14.71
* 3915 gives 37.62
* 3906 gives 53.2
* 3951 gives 17.01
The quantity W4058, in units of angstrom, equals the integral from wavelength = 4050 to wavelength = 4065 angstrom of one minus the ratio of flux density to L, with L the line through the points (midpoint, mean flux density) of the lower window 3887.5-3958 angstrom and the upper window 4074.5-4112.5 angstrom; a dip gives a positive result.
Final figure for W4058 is 3.4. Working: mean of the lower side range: 30.8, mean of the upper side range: 13.7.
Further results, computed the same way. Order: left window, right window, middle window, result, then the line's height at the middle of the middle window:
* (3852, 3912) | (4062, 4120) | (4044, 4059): 2.3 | 15.5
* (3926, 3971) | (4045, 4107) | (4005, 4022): 2.0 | 15.5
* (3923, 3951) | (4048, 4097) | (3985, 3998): 2.5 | 17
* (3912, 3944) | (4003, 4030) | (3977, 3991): 2.6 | 17.6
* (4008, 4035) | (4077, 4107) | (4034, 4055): 0.8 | 13.6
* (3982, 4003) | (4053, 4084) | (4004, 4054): 1.0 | 13.7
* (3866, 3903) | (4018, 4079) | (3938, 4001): 8.5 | 18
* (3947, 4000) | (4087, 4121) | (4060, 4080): 1.4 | 14.5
